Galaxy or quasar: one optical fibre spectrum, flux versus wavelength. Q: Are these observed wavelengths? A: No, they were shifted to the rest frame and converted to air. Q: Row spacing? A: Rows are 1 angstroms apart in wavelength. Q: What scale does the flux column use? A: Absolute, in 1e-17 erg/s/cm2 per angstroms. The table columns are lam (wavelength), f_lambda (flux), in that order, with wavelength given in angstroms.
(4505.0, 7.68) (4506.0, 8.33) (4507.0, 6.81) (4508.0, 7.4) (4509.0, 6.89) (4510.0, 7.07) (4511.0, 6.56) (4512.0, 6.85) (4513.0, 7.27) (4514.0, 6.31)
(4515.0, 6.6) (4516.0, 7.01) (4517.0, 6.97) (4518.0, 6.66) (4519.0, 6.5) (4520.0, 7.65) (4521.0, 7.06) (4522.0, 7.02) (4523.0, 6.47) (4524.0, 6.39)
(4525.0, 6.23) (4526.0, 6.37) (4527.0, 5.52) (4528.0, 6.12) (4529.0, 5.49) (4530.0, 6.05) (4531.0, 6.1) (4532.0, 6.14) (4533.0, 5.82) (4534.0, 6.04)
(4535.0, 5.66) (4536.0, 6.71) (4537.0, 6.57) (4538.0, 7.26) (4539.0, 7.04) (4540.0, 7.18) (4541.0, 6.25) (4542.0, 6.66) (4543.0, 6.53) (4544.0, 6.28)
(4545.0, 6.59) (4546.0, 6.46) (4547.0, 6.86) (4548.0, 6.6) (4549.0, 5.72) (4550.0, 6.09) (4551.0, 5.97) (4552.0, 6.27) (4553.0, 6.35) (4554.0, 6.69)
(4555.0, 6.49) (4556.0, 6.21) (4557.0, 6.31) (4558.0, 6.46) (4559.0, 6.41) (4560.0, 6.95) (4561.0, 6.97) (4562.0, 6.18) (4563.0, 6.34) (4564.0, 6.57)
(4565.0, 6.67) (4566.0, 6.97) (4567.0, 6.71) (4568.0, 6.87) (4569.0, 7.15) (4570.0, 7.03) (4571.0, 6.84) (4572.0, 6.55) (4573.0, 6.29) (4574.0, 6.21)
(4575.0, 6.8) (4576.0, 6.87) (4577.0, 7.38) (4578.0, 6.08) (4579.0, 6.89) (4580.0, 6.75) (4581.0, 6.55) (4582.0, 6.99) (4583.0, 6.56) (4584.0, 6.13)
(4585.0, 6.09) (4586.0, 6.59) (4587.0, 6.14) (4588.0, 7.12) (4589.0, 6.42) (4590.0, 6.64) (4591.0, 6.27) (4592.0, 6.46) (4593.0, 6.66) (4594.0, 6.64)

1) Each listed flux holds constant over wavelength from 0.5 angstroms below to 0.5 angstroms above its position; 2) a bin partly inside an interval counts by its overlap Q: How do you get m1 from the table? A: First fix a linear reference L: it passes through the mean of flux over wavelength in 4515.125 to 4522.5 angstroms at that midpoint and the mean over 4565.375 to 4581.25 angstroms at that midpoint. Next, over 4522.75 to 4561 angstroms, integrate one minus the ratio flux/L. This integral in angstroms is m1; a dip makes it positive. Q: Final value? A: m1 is 2.9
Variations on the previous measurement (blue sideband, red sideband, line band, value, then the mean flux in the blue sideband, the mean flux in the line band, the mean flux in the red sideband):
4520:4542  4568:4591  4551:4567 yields 0.1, 6.39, 6.51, 6.64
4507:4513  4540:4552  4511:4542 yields 0.9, 6.97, 6.51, 6.39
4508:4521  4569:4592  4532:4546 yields 0.6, 6.89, 6.49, 6.61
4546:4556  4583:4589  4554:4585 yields -1.2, 6.34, 6.63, 6.43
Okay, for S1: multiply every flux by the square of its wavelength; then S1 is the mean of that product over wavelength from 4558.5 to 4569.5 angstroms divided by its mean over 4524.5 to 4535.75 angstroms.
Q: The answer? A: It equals 1.1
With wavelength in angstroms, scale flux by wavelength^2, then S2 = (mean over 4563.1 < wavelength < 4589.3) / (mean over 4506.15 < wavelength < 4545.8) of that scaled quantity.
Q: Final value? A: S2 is 1.0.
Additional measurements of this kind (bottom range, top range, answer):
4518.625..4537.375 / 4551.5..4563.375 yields 1.04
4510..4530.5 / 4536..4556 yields 1.00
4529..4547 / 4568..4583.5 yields 1.07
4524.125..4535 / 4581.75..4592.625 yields 1.11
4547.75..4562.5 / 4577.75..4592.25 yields 1.04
